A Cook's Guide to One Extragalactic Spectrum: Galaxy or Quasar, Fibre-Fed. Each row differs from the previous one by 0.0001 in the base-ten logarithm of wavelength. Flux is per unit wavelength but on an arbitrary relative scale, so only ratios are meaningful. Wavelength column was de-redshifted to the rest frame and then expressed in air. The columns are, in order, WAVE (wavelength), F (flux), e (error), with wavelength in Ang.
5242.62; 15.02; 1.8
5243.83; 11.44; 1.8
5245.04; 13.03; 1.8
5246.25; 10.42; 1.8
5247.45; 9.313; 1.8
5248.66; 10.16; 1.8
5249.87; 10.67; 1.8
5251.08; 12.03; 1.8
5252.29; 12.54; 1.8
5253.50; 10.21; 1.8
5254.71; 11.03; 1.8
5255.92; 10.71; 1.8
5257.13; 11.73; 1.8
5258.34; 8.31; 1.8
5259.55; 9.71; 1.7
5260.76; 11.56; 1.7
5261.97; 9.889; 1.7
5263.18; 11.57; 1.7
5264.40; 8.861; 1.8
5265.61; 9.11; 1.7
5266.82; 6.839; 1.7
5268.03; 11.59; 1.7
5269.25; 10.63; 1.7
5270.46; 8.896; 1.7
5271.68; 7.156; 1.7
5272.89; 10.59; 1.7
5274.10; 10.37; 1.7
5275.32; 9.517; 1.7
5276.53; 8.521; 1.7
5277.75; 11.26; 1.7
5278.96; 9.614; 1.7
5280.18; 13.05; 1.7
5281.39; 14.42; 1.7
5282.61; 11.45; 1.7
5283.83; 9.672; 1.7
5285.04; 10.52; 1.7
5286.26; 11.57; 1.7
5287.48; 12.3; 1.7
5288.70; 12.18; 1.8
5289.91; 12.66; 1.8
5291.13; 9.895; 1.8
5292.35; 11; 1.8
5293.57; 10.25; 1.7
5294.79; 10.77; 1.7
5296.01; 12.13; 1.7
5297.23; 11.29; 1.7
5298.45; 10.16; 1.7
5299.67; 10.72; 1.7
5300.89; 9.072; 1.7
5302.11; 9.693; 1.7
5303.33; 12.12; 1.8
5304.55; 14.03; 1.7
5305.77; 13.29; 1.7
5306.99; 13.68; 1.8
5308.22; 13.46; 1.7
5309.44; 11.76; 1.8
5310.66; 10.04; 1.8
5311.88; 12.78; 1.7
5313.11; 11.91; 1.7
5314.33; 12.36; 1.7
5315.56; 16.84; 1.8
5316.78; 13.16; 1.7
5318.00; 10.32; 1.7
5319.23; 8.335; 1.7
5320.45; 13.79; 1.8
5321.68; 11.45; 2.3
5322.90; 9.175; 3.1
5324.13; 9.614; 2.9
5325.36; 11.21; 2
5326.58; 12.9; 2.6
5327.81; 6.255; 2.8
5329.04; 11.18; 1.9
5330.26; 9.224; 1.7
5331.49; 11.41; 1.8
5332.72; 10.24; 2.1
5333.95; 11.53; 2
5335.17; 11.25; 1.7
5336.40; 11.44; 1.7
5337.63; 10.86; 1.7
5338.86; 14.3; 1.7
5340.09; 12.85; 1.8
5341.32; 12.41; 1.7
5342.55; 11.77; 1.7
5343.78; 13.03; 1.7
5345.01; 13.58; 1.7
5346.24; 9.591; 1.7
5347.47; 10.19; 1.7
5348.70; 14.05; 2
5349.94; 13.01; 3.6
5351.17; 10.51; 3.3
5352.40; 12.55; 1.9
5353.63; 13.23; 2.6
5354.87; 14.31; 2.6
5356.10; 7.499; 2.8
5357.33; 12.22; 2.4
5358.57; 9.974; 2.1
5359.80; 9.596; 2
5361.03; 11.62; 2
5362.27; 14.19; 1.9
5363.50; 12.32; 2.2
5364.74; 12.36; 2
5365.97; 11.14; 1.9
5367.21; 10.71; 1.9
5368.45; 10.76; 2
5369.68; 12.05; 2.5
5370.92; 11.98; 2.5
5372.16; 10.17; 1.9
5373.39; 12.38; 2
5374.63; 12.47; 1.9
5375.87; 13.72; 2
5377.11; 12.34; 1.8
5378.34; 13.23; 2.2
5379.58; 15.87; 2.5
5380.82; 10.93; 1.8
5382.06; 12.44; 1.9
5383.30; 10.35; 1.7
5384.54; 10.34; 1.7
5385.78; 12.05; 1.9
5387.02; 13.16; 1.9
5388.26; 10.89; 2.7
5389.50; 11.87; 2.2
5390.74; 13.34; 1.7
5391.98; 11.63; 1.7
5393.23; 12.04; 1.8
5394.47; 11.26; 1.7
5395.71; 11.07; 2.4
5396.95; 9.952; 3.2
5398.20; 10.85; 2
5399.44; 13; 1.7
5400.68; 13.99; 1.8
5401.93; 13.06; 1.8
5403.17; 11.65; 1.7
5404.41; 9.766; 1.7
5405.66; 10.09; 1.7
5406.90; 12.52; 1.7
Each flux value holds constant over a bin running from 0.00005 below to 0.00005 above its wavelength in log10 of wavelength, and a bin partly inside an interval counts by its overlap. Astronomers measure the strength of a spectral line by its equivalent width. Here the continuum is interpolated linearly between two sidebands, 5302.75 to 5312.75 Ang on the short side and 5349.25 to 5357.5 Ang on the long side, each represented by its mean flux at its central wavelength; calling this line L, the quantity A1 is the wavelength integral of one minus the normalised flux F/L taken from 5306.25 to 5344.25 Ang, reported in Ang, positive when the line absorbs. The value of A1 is 2.21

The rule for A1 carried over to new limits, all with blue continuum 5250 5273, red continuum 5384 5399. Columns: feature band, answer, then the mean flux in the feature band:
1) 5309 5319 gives -1.4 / 12.3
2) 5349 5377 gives -1.4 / 11.8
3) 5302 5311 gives -1.5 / 12.5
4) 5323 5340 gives 0.0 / 10.9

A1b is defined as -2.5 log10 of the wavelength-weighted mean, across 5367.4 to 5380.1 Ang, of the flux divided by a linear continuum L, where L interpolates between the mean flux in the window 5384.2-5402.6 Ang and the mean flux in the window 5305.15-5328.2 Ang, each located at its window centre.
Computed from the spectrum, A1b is -0.05 mag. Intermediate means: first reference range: 11.8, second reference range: 11.9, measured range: 12.4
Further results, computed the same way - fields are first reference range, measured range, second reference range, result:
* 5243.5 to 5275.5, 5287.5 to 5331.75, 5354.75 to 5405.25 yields -0.048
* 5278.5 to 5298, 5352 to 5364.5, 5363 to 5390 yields 0.010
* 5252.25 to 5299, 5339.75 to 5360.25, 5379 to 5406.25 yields -0.041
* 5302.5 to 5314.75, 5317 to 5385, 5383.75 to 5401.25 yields 0.051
